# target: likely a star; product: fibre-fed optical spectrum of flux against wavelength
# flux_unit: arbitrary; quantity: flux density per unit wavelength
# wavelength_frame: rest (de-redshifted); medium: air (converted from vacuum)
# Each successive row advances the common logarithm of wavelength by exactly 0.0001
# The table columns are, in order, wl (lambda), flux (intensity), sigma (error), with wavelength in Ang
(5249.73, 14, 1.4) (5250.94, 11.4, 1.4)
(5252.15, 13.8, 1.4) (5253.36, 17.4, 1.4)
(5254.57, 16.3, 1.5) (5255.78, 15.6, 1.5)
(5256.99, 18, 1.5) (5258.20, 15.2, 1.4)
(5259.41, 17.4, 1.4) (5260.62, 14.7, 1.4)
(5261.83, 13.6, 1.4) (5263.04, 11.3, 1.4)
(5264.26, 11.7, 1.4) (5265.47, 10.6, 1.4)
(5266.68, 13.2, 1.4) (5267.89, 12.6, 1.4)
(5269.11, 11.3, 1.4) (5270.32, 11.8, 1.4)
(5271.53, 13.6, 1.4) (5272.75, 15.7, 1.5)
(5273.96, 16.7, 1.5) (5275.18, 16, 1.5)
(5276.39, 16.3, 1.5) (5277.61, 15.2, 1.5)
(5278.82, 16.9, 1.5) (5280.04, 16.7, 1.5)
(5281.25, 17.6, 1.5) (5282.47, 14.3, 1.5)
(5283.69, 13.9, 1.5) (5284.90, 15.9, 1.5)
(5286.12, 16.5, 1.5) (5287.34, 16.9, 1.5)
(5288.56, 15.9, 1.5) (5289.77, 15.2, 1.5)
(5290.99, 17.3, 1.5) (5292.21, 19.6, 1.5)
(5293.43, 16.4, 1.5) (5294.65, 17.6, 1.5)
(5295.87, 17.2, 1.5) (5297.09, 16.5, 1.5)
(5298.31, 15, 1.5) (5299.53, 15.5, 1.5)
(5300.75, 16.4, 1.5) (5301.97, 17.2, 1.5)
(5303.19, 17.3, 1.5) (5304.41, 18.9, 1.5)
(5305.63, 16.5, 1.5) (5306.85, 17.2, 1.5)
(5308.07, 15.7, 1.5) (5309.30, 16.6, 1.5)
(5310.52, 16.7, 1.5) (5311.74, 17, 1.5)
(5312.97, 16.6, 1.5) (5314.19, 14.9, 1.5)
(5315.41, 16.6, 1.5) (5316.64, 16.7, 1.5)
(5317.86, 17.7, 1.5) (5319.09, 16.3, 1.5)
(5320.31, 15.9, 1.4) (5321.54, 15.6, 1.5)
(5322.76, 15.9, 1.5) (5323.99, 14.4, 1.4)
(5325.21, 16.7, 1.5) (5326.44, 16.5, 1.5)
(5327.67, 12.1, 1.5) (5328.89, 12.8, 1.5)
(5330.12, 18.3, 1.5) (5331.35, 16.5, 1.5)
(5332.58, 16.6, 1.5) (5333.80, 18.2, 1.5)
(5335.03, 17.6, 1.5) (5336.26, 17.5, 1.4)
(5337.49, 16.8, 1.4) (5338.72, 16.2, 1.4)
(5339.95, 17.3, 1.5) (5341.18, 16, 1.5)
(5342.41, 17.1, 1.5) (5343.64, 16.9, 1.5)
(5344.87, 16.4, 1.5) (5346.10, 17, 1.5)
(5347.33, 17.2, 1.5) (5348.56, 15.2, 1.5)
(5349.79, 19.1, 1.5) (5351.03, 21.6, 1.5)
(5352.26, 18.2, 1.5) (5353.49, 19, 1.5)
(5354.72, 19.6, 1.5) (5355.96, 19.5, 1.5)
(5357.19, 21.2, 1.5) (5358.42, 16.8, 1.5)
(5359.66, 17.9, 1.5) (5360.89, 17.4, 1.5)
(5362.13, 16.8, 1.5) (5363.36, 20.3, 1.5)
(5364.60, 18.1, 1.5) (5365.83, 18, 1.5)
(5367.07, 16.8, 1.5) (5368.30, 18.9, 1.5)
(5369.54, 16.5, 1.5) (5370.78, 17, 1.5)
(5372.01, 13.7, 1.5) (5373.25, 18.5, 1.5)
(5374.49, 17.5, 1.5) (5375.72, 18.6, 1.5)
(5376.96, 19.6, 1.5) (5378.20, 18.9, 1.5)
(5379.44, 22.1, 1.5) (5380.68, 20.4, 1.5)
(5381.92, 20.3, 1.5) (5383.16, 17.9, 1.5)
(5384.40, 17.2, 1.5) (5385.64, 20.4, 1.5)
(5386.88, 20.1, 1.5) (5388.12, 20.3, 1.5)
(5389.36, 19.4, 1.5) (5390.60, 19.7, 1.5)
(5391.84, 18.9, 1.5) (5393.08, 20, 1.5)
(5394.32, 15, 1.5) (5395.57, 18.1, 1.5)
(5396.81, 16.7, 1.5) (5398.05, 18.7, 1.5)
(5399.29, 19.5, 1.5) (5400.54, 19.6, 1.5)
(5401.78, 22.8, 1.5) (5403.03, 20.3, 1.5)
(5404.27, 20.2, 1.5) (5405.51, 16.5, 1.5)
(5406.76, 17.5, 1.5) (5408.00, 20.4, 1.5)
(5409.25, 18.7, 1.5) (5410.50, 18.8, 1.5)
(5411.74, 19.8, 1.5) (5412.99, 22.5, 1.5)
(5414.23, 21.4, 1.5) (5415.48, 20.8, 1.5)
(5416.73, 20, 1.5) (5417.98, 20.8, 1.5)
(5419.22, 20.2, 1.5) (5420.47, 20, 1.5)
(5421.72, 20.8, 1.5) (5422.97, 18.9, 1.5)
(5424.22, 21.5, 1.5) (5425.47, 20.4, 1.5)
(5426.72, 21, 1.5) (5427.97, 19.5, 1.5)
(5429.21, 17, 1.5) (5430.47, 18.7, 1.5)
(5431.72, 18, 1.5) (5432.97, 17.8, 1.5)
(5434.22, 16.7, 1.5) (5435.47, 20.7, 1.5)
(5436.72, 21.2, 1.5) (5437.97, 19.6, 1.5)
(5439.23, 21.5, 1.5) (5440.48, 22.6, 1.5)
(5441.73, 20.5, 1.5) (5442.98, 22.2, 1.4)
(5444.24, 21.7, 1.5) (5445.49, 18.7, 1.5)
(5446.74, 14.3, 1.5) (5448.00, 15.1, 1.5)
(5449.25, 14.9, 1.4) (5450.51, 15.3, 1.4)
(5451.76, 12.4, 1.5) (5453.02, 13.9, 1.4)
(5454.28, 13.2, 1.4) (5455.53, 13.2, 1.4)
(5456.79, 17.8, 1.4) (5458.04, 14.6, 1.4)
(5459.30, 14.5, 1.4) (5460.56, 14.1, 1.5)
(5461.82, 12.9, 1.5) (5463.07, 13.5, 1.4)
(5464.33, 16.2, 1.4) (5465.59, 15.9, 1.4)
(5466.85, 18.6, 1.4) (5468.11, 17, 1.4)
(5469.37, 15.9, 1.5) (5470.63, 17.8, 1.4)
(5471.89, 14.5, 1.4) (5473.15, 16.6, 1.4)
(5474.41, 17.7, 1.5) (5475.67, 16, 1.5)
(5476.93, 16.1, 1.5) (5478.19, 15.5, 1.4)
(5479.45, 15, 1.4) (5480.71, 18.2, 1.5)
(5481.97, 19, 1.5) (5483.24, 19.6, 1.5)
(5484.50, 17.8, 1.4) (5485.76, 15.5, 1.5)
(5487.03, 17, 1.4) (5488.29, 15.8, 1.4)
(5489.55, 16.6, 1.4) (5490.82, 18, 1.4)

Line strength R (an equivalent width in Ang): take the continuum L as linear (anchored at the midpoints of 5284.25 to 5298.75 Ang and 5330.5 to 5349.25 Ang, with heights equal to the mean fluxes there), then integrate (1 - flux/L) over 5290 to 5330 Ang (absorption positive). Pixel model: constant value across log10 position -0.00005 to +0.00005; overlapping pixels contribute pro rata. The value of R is 0.9 Ang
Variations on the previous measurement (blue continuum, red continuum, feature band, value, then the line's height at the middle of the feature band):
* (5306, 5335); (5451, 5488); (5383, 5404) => -4.08 Ang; 16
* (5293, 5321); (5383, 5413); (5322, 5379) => 1.43 Ang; 17.8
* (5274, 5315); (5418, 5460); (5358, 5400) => -2.31 Ang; 17.5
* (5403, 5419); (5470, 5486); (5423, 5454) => 0.27 Ang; 18.6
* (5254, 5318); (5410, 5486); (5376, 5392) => -2.49 Ang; 17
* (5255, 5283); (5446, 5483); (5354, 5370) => -3.45 Ang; 15.1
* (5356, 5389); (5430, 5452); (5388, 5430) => -2.33 Ang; 18.5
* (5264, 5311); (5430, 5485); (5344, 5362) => -2.25 Ang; 16.2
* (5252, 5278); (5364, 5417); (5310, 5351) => 0.75 Ang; 16.8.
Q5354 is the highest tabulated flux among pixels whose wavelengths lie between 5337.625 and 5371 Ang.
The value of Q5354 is 21.6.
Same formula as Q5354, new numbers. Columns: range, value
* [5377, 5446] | 22.8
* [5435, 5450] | 22.6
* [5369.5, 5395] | 22.1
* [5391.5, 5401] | 20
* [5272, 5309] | 19.6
